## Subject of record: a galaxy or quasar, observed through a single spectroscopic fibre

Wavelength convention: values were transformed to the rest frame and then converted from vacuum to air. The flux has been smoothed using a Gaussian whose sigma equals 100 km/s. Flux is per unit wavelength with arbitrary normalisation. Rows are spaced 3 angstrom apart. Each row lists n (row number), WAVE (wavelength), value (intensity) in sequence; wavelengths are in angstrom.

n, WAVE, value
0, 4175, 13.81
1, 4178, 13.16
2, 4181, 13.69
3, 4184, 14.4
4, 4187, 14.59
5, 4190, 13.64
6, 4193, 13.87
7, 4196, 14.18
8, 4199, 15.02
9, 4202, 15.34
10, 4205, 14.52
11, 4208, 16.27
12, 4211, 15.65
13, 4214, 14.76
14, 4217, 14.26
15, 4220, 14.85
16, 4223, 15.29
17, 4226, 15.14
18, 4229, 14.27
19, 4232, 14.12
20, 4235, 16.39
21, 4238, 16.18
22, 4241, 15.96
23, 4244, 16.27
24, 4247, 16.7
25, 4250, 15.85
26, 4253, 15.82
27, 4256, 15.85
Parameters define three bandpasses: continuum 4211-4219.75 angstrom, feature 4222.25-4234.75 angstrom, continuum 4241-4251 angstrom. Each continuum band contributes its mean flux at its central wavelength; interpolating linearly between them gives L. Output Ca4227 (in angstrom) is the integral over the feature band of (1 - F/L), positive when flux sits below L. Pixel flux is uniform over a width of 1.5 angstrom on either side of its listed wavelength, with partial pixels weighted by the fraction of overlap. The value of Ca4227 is 0.4 angstrom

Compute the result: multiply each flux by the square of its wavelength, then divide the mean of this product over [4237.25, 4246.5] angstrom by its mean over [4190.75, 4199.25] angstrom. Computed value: 1.17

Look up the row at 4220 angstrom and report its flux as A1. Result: 14.85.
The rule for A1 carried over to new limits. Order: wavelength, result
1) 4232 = 14.12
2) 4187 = 14.59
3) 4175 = 13.81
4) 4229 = 14.27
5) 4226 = 15.14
